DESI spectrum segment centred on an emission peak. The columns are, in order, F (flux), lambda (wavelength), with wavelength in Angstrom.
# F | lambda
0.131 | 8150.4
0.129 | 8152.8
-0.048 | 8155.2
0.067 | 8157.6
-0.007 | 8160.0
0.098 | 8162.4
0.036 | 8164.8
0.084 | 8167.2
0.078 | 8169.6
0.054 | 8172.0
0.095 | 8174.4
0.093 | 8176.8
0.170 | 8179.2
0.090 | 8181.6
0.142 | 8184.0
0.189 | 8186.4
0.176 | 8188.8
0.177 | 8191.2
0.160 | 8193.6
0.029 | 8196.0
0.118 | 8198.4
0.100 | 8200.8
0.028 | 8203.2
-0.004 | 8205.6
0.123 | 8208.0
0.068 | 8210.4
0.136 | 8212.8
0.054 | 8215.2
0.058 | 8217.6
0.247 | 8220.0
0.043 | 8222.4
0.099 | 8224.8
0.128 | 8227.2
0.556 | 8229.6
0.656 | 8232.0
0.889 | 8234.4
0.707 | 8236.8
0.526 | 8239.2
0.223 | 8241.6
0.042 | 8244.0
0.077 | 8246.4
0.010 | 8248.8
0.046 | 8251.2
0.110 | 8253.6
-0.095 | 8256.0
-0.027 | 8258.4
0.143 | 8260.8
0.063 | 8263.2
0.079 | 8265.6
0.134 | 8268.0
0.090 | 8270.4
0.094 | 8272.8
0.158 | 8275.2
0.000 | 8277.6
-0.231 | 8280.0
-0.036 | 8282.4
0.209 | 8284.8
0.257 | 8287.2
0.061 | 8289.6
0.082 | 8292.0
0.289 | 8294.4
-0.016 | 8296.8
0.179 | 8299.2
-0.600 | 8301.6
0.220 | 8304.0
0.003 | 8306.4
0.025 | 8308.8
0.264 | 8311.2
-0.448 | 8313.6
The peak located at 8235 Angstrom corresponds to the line [O II] 3727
